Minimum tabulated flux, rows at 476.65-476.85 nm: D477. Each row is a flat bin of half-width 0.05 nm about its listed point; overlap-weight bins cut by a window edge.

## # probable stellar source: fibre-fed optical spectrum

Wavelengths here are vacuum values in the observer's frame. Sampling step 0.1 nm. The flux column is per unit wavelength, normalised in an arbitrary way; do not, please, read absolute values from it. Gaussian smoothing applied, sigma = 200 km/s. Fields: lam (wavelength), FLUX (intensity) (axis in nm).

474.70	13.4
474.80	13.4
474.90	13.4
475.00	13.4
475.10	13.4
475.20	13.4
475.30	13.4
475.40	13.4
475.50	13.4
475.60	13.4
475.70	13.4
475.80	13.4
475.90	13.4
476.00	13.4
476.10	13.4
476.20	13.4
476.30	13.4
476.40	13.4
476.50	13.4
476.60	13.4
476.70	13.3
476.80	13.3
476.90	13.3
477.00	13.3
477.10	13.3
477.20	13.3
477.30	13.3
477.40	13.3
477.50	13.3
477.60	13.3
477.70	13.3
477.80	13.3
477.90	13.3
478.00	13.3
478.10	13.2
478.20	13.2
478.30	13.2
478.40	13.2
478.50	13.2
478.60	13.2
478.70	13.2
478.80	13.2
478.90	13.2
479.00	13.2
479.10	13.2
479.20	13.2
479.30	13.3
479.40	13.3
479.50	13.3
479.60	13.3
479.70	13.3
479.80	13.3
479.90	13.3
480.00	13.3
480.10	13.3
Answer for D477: 13.3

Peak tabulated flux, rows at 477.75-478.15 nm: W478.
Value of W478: 13.3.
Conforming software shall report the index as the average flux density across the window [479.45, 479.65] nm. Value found 13.3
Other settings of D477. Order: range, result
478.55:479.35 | 13.2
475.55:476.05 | 13.4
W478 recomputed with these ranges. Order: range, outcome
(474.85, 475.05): 13.4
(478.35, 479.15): 13.2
